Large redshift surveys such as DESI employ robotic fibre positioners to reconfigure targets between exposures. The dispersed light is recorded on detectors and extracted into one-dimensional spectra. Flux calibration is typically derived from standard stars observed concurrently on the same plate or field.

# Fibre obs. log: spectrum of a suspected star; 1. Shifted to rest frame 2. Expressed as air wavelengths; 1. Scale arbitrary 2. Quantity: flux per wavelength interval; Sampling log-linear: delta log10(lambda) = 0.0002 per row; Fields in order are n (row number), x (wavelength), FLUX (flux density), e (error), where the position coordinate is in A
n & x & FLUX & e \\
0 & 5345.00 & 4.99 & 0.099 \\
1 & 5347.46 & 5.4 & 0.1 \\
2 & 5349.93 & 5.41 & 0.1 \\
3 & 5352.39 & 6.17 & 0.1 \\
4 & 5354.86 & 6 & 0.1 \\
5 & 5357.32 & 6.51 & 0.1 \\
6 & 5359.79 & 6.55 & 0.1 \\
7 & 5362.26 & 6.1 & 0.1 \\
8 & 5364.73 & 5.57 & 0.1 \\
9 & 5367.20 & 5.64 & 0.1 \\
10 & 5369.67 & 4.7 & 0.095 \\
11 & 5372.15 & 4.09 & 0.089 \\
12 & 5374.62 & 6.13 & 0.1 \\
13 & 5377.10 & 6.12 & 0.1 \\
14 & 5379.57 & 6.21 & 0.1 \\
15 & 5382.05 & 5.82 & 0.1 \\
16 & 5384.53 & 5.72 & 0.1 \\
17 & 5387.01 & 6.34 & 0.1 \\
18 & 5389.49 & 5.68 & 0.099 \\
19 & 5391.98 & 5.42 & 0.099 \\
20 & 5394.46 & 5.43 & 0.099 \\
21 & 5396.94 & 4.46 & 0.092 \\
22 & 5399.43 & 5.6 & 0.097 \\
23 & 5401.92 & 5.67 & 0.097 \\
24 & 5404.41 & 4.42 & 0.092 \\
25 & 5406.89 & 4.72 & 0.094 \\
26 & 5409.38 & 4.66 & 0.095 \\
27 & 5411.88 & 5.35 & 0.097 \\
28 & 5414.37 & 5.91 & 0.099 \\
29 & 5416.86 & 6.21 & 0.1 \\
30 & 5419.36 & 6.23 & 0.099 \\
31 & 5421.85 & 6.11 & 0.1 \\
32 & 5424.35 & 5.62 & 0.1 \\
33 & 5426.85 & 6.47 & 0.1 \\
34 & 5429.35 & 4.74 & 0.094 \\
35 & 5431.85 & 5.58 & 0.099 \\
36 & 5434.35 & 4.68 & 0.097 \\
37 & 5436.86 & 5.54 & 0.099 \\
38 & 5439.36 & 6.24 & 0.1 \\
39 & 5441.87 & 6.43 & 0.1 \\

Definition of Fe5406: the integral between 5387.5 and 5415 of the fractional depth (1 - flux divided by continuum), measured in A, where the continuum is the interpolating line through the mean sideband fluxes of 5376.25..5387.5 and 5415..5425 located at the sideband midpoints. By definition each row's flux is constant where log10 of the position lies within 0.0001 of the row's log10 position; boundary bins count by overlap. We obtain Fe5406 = 3.7 A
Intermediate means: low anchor 6.02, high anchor 6.06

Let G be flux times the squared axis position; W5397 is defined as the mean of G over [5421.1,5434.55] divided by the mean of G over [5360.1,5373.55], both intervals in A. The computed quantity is 1.07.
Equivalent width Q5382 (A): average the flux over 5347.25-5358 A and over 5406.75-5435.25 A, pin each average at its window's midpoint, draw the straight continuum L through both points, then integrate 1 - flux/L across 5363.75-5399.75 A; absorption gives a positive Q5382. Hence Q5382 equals 1.5 A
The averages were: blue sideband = 5.91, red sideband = 5.56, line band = 5.53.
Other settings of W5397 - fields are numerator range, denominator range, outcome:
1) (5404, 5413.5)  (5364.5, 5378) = 0.92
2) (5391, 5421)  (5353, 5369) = 0.90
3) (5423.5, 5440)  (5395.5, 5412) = 1.12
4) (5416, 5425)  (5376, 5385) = 1.03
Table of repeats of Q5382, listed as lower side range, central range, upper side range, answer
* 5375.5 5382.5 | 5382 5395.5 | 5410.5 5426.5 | 0.7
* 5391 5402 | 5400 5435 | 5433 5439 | -1.3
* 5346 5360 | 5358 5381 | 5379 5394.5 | 0.7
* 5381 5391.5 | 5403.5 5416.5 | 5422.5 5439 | 1.3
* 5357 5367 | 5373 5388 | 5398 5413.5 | -0.9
